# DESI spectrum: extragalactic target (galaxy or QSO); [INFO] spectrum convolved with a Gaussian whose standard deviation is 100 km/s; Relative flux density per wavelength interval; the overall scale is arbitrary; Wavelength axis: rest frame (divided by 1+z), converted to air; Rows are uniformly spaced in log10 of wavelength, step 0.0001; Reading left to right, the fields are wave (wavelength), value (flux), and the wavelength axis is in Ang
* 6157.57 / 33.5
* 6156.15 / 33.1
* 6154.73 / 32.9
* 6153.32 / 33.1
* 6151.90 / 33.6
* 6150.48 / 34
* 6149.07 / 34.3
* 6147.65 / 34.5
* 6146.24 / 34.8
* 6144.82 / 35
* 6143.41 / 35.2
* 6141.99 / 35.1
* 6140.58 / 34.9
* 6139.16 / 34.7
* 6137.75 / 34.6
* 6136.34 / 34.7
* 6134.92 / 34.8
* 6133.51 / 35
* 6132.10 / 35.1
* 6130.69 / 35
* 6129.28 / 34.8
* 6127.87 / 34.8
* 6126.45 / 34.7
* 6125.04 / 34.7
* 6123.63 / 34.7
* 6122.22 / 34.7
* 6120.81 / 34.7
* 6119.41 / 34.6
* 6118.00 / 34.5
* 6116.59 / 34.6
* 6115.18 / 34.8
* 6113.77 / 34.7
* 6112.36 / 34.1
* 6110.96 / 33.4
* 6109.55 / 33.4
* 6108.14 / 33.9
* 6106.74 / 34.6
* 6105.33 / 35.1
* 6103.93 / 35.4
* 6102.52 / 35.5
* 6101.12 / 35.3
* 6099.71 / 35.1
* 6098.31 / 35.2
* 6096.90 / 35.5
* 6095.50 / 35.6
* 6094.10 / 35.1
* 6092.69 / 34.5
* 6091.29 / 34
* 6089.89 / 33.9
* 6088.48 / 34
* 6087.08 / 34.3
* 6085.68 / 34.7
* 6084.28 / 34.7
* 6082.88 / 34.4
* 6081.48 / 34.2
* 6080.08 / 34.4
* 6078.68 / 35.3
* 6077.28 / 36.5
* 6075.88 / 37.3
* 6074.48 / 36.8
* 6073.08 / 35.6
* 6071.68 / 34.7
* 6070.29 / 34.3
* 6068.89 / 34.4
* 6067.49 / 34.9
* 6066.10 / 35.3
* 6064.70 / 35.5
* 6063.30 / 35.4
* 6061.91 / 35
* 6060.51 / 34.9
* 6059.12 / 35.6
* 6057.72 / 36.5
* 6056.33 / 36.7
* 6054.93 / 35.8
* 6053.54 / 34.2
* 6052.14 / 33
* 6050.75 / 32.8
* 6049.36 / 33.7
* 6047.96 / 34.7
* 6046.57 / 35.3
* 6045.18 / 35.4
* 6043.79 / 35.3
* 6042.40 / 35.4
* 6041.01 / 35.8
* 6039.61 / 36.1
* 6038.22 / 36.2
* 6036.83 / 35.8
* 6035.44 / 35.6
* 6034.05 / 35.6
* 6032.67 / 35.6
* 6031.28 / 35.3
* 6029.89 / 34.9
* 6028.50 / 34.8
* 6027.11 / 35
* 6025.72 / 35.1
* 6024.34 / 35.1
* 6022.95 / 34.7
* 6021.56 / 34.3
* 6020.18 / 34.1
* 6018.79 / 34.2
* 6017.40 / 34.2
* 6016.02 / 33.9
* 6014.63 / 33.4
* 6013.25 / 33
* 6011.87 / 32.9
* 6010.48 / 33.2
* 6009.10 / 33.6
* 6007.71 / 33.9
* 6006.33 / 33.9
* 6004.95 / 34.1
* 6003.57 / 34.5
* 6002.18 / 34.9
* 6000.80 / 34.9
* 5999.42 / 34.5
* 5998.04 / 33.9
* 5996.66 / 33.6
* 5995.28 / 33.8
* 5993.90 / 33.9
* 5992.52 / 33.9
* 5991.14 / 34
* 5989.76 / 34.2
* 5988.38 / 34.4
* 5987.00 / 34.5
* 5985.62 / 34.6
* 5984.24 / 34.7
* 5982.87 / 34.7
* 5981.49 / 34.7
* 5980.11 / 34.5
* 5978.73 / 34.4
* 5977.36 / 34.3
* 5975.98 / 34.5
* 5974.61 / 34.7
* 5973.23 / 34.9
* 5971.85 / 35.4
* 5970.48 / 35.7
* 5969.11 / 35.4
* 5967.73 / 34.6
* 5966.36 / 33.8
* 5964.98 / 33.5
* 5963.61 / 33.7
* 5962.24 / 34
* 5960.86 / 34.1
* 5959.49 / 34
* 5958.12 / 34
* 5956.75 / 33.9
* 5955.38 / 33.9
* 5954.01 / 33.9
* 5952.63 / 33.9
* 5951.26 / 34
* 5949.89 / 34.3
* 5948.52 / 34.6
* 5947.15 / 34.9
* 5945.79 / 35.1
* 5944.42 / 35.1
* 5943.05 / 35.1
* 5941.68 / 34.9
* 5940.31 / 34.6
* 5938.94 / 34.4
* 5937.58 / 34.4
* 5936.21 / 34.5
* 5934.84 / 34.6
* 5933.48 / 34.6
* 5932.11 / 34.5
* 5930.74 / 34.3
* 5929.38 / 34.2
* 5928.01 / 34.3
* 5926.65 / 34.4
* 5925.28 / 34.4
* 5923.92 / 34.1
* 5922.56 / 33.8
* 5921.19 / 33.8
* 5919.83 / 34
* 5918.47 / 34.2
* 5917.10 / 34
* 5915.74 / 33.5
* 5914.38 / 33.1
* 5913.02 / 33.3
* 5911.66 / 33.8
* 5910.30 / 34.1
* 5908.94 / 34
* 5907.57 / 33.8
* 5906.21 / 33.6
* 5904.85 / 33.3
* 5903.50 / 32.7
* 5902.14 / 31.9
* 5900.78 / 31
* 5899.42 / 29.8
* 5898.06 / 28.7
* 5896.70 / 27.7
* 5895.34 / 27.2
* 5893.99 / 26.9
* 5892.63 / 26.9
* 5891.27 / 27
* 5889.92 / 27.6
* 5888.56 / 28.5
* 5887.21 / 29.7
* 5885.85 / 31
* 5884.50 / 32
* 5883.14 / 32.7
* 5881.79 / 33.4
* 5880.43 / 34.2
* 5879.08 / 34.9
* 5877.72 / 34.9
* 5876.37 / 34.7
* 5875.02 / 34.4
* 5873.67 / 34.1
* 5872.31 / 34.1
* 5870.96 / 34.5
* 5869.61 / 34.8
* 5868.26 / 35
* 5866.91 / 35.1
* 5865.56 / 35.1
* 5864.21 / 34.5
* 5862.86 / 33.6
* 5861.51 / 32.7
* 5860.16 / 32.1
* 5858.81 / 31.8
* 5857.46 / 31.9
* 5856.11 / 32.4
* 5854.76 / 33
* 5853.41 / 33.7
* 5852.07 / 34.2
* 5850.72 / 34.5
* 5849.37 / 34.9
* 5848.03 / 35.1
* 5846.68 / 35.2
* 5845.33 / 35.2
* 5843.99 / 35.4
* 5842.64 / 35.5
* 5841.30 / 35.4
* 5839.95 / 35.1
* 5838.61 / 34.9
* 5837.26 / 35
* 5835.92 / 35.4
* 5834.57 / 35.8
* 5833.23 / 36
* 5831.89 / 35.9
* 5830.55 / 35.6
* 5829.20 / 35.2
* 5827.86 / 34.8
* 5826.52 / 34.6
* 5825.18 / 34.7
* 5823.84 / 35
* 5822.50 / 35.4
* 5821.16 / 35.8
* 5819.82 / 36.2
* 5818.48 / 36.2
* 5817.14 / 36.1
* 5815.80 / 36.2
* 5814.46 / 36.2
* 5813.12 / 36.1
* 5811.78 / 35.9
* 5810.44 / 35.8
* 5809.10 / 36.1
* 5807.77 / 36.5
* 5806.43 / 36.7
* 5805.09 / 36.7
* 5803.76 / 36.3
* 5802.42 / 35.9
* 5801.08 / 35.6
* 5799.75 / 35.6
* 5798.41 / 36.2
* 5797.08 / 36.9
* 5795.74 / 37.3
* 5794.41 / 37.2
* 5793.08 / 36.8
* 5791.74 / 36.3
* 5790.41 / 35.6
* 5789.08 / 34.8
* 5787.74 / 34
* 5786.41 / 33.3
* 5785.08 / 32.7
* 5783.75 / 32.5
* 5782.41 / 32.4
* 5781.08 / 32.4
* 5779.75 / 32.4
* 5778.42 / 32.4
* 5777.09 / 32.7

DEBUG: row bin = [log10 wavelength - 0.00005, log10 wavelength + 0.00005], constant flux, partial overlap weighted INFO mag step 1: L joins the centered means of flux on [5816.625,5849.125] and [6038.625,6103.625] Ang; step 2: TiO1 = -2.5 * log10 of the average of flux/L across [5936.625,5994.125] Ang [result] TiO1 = 0.024 mag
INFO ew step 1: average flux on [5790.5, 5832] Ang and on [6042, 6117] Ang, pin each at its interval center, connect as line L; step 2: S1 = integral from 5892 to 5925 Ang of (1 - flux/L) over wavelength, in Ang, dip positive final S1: 3.25 Ang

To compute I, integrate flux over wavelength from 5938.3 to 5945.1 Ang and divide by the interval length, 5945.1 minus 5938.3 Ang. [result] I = 34.8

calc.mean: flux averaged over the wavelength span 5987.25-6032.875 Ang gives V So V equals 34.2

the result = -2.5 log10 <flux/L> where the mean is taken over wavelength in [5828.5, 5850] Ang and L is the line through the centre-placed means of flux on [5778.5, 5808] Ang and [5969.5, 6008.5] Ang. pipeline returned -0.012 mag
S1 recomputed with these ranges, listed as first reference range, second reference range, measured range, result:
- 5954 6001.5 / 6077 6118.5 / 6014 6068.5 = -0.8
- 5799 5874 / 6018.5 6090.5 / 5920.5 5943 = 0.4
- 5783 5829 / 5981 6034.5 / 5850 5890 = 2.2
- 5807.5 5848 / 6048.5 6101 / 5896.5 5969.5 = 3.1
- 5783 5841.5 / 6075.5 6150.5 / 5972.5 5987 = 0.2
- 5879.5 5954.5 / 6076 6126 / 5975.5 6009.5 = -0.7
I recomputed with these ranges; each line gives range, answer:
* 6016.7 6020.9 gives 34.2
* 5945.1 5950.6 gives 34.8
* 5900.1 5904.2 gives 31.9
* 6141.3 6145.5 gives 35.1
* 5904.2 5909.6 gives 33.6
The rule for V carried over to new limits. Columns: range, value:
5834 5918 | 33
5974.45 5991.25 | 34.5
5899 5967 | 33.9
